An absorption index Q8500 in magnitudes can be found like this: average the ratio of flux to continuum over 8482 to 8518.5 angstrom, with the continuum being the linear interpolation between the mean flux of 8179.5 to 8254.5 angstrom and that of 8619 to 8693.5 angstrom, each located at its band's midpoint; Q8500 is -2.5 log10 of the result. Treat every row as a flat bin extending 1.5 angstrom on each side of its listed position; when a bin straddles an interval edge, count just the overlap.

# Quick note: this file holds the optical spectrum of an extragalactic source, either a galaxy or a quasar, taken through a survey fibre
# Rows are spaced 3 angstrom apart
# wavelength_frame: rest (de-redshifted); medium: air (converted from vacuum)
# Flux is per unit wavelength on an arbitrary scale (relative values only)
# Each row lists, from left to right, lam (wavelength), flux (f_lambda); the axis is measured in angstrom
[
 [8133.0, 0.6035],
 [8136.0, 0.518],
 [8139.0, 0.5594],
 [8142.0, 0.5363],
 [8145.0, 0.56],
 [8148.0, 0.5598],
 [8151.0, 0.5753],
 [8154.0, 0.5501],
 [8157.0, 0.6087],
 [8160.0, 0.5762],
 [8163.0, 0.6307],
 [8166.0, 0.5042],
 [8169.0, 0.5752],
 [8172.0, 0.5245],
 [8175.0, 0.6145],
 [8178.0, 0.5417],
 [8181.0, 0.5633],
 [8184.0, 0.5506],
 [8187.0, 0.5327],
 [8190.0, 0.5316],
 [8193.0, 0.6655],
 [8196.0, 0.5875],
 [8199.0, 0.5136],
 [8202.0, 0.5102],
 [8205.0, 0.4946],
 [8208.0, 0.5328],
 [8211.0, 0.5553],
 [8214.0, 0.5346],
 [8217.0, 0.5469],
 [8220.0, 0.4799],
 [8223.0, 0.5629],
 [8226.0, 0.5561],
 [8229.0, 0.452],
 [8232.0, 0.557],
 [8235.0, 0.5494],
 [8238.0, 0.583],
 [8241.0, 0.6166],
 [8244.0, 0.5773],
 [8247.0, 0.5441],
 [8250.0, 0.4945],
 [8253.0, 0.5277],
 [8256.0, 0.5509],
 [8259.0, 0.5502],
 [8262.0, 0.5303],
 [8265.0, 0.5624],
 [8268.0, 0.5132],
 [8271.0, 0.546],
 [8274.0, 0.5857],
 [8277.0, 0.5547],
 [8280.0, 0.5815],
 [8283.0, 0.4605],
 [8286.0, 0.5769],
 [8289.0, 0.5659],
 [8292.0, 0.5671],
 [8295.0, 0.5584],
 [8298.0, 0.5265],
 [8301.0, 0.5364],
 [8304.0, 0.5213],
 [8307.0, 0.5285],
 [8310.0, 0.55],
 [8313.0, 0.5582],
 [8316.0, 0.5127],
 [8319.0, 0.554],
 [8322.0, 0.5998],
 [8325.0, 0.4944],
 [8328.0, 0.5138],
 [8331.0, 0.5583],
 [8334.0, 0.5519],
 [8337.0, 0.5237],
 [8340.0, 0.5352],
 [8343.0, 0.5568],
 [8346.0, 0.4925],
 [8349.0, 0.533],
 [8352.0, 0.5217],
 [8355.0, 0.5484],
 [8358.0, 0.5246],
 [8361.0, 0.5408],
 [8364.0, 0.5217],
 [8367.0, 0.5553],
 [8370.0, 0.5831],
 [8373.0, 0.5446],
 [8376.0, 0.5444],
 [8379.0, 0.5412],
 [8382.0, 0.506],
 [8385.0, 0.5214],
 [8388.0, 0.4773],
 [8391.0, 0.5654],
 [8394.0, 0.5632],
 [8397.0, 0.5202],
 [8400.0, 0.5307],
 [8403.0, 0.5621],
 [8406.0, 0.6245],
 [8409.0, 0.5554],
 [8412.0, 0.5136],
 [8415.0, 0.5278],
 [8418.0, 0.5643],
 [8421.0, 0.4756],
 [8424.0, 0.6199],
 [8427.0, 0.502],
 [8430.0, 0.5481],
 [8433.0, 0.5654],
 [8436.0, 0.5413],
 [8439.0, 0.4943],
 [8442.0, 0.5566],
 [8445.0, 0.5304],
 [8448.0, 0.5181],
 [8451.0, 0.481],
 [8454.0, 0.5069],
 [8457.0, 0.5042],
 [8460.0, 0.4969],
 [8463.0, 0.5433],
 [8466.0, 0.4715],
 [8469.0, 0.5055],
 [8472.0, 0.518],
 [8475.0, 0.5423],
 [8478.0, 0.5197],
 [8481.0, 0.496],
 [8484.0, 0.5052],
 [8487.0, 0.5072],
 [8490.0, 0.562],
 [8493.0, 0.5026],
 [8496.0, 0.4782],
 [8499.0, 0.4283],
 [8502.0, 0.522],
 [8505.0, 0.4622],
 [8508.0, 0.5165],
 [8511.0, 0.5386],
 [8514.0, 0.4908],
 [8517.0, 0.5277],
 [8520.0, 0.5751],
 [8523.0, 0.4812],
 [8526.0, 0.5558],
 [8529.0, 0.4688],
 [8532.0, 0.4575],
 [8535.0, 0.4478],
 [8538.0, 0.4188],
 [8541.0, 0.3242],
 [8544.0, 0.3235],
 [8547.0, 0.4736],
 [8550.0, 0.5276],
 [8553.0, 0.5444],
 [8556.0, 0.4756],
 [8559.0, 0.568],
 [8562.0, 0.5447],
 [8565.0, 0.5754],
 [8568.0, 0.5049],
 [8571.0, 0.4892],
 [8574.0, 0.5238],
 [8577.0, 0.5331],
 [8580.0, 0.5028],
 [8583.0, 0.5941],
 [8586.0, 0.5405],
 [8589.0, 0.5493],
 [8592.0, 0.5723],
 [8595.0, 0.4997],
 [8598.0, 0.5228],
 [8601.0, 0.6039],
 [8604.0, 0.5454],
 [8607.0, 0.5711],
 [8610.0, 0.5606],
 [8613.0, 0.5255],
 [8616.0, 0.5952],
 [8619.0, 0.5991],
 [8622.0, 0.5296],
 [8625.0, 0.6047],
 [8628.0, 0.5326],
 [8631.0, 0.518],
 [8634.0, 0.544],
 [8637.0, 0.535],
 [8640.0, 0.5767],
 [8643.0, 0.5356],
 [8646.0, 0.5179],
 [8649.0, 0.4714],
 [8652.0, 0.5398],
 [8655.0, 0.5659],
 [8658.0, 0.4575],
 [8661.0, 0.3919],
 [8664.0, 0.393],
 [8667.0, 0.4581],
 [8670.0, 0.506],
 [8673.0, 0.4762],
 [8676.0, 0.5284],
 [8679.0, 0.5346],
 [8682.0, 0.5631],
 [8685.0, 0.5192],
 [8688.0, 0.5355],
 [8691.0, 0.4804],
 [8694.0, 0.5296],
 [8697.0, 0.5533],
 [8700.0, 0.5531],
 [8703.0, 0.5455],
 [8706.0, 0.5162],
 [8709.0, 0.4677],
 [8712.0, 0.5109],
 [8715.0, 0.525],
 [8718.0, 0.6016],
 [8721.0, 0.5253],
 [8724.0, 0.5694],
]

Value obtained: 0.05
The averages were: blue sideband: 0.545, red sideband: 0.515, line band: 0.503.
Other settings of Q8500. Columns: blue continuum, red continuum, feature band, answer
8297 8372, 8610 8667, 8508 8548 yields 0.13 mag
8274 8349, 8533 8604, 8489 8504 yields 0.05 mag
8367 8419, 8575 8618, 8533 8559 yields 0.22 mag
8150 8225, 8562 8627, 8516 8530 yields 0.05 mag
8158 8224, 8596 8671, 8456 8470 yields 0.07 mag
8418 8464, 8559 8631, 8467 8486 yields 0.04 mag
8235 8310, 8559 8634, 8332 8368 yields 0.03 mag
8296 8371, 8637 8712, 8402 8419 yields -0.05 mag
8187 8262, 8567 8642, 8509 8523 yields 0.04 mag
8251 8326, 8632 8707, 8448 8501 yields 0.05 mag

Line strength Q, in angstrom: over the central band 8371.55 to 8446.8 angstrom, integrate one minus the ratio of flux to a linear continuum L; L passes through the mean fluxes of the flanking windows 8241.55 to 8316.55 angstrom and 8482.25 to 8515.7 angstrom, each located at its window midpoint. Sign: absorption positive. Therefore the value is -3.0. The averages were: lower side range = 0.545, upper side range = 0.501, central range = 0.54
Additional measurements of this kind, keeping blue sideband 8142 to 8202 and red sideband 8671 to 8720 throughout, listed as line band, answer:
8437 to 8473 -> 2.2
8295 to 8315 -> 0.6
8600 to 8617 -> -1.0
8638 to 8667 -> 2.0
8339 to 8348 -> 0.4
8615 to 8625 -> -0.9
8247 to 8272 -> 1.1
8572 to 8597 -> -0.1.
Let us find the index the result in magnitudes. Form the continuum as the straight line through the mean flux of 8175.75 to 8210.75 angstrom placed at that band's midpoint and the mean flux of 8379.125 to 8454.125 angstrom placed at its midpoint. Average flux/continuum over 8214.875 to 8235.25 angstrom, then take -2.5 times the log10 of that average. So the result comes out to 0.04 mag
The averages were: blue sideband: 0.549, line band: 0.528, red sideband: 0.535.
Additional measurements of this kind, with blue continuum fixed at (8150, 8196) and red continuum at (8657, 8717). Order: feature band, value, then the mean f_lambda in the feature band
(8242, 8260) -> 0.03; 0.543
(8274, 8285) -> 0.03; 0.542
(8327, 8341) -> 0.02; 0.537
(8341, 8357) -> 0.03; 0.53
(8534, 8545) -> 0.35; 0.378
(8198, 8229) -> 0.08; 0.525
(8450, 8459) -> 0.07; 0.498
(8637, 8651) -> -0.04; 0.527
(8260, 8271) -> 0.04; 0.537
